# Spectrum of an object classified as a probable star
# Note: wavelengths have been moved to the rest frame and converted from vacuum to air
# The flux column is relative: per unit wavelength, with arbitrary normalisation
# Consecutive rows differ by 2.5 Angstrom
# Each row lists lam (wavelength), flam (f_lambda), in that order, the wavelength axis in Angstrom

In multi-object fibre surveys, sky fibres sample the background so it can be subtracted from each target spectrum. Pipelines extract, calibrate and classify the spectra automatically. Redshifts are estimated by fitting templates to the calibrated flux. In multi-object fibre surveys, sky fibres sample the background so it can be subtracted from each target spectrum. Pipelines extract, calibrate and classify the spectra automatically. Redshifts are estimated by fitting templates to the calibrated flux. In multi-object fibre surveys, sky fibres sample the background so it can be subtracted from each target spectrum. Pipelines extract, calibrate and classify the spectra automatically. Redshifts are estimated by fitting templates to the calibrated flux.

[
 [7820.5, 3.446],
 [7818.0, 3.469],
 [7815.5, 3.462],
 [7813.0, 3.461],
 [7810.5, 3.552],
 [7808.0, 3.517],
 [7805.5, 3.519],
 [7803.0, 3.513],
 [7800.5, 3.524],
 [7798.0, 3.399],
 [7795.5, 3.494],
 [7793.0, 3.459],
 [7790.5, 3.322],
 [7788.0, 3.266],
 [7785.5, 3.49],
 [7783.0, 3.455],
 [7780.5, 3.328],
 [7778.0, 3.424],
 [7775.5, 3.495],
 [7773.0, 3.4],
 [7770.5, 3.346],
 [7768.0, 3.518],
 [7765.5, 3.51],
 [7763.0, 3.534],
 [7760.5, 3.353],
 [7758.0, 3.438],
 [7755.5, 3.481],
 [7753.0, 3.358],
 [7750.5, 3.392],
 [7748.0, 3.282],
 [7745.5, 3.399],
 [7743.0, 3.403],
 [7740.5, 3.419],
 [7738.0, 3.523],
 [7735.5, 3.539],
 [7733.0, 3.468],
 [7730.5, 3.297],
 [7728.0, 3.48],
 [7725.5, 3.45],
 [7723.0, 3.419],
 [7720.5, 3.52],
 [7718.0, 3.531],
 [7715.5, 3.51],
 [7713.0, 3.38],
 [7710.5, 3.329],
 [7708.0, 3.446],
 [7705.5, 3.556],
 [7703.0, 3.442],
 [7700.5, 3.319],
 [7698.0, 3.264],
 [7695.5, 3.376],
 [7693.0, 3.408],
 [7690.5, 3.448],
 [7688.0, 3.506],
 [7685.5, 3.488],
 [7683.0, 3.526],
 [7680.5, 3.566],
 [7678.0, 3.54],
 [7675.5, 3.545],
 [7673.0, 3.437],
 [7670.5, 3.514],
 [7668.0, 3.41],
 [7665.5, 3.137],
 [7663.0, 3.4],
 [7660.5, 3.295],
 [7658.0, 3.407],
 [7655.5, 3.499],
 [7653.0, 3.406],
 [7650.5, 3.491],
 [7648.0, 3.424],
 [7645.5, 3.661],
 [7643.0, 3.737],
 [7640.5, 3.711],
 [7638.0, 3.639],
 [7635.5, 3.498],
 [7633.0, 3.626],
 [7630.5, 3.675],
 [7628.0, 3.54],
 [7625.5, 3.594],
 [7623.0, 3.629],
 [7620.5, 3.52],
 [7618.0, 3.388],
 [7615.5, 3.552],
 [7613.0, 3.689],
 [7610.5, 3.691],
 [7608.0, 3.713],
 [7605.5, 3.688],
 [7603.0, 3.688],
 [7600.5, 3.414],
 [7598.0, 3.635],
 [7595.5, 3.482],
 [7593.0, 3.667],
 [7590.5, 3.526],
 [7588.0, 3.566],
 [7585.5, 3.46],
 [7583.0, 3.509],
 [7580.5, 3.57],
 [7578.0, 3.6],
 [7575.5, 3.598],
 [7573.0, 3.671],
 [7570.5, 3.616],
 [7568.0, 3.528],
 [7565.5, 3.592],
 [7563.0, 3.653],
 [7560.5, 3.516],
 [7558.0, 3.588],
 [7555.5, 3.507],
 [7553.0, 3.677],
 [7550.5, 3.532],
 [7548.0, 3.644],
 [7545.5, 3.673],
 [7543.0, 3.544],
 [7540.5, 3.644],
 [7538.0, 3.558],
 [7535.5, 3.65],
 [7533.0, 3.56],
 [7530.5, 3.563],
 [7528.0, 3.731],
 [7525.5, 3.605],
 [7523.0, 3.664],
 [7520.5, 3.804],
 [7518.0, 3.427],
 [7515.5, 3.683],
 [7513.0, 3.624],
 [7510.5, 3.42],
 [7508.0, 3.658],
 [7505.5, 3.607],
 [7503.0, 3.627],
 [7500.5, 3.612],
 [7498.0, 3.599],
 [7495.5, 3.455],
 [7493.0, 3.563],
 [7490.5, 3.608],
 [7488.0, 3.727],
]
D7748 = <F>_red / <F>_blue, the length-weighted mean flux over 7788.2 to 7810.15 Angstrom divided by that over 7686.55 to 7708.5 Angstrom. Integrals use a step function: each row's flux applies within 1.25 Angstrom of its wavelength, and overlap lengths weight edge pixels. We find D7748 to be 1.0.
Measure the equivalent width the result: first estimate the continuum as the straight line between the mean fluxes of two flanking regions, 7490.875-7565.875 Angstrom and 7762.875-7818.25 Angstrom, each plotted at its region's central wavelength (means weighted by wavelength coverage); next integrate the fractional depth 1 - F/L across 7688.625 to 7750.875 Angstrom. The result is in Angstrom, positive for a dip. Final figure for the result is 1.2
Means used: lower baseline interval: 3.6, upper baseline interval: 3.45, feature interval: 3.43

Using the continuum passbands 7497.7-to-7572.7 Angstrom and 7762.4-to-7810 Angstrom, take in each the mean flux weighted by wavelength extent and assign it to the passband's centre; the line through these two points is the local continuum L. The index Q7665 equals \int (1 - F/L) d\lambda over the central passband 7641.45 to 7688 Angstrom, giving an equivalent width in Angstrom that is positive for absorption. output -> 0.7 Angstrom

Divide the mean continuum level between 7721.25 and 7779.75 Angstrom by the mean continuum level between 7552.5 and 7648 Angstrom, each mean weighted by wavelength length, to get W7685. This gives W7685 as 0.96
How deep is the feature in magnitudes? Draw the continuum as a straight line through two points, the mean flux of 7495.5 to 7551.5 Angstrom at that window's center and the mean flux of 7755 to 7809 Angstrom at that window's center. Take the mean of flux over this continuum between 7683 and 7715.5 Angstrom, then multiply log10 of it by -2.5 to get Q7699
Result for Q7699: 0.02 mag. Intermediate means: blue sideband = 3.61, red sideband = 3.44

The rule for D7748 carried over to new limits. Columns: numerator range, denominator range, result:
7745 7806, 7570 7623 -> 0.96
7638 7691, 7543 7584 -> 0.97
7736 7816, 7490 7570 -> 0.96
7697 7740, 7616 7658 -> 0.97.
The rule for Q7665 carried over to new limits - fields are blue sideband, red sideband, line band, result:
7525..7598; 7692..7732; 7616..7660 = -0.60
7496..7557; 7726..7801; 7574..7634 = -0.62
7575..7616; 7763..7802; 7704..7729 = 0.19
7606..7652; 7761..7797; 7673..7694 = 0.22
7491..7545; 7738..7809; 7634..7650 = -0.40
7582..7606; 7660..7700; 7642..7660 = -0.17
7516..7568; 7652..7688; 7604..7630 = -0.69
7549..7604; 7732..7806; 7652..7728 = 1.18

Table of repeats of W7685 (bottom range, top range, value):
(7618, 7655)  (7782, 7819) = 0.97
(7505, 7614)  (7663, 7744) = 0.96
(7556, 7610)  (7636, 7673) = 0.97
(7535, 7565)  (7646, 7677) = 0.95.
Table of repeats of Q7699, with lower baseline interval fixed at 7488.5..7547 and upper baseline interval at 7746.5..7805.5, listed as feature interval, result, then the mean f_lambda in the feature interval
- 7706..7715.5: 0.02 mag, 3.41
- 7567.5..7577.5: -0.01 mag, 3.61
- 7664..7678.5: 0.02 mag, 3.42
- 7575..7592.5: 0.00 mag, 3.55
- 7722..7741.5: 0.00 mag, 3.45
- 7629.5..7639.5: -0.03 mag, 3.61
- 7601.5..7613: -0.04 mag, 3.69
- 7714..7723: -0.01 mag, 3.5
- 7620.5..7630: -0.02 mag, 3.59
